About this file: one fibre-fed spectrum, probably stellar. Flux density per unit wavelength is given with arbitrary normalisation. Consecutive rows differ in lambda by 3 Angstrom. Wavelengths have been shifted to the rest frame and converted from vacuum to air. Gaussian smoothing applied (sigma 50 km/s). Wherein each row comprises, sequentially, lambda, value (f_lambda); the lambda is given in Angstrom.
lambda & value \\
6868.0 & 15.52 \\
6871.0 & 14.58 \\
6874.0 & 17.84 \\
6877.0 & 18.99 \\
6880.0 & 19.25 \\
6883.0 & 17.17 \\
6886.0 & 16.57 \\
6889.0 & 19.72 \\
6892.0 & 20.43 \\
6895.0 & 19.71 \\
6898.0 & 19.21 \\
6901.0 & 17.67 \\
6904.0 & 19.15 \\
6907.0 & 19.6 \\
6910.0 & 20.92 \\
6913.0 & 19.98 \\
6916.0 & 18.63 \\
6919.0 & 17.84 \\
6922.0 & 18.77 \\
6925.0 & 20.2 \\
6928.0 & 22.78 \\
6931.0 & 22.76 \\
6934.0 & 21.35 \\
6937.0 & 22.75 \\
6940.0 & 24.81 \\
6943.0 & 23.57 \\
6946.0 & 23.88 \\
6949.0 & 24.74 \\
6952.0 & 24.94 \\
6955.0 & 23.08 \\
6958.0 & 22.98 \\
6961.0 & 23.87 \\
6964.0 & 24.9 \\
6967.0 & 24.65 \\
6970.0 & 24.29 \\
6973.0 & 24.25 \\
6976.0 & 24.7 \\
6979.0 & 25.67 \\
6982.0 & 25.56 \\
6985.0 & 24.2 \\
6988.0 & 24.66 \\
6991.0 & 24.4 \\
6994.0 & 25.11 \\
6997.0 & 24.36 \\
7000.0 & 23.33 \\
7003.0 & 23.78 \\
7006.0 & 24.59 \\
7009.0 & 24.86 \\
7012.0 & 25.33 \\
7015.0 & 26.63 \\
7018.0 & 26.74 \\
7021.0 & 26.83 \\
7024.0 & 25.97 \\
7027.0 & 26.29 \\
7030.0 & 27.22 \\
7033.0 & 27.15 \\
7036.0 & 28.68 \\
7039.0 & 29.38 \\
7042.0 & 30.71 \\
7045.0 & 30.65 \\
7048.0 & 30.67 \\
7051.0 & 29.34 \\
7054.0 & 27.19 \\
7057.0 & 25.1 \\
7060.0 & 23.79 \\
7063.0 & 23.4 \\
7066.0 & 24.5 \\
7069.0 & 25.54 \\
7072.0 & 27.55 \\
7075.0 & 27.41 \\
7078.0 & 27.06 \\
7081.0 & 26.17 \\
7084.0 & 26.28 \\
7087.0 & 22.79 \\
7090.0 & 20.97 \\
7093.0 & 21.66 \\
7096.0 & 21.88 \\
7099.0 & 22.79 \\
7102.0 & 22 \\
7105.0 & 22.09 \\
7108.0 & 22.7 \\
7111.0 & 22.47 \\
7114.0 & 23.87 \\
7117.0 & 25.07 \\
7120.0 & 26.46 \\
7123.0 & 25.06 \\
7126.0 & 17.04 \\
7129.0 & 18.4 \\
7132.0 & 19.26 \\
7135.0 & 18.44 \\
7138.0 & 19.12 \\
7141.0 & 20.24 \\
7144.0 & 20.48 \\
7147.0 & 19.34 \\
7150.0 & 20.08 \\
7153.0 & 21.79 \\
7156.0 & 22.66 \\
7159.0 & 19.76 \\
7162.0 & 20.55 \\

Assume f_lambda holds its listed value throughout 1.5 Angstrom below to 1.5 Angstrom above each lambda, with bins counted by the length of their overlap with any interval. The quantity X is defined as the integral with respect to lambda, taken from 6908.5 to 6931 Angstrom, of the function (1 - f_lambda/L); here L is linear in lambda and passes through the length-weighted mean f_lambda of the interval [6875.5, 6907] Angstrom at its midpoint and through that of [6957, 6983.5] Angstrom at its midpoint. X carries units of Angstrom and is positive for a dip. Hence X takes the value 0.9 Angstrom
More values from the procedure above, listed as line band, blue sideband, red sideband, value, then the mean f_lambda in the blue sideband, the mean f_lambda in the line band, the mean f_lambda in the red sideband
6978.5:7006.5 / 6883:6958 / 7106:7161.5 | -4.66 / 20.9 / 24.5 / 21.2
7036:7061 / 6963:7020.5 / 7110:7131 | -4.83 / 24.9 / 28.5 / 22.5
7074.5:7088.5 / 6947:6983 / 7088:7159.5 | -2.26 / 24.4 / 25.8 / 21.4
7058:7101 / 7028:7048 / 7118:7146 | 1.52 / 29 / 24.4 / 20.6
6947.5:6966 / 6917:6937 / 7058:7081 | -2.00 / 20.7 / 24.1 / 25.6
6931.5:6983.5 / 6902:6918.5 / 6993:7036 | -4.20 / 19.5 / 24.1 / 25.7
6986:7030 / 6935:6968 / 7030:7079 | 0.99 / 24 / 25.3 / 27.4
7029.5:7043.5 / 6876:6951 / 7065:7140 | -4.17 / 20.5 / 28.7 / 23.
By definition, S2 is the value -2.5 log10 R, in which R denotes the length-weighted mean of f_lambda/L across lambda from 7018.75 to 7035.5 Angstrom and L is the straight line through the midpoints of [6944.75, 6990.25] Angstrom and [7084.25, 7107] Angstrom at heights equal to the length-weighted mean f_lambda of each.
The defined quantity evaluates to -0.15 mag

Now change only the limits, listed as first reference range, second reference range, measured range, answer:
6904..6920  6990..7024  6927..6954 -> -0.116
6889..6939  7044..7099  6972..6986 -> -0.117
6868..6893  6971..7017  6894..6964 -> -0.034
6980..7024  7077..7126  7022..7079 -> -0.124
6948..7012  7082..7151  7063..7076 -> -0.144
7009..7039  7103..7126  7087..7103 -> 0.105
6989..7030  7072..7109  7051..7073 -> -0.051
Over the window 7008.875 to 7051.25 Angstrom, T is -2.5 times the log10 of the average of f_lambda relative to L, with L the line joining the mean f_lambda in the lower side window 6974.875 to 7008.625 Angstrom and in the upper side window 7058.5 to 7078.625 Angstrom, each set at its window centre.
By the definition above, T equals -0.11 mag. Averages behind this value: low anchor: 24.6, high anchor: 25.5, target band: 27.8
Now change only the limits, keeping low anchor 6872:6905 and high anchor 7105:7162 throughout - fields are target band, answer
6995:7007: -0.21 mag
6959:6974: -0.24 mag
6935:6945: -0.23 mag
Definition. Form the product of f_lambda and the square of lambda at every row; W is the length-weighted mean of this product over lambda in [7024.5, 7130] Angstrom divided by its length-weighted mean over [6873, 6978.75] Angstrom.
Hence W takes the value 1.23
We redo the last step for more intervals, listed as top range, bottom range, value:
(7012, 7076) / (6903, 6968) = 1.27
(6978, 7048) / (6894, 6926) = 1.41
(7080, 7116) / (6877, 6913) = 1.28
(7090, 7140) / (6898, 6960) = 1.07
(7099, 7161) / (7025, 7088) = 0.81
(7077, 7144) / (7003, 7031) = 0.88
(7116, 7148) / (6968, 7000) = 0.88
